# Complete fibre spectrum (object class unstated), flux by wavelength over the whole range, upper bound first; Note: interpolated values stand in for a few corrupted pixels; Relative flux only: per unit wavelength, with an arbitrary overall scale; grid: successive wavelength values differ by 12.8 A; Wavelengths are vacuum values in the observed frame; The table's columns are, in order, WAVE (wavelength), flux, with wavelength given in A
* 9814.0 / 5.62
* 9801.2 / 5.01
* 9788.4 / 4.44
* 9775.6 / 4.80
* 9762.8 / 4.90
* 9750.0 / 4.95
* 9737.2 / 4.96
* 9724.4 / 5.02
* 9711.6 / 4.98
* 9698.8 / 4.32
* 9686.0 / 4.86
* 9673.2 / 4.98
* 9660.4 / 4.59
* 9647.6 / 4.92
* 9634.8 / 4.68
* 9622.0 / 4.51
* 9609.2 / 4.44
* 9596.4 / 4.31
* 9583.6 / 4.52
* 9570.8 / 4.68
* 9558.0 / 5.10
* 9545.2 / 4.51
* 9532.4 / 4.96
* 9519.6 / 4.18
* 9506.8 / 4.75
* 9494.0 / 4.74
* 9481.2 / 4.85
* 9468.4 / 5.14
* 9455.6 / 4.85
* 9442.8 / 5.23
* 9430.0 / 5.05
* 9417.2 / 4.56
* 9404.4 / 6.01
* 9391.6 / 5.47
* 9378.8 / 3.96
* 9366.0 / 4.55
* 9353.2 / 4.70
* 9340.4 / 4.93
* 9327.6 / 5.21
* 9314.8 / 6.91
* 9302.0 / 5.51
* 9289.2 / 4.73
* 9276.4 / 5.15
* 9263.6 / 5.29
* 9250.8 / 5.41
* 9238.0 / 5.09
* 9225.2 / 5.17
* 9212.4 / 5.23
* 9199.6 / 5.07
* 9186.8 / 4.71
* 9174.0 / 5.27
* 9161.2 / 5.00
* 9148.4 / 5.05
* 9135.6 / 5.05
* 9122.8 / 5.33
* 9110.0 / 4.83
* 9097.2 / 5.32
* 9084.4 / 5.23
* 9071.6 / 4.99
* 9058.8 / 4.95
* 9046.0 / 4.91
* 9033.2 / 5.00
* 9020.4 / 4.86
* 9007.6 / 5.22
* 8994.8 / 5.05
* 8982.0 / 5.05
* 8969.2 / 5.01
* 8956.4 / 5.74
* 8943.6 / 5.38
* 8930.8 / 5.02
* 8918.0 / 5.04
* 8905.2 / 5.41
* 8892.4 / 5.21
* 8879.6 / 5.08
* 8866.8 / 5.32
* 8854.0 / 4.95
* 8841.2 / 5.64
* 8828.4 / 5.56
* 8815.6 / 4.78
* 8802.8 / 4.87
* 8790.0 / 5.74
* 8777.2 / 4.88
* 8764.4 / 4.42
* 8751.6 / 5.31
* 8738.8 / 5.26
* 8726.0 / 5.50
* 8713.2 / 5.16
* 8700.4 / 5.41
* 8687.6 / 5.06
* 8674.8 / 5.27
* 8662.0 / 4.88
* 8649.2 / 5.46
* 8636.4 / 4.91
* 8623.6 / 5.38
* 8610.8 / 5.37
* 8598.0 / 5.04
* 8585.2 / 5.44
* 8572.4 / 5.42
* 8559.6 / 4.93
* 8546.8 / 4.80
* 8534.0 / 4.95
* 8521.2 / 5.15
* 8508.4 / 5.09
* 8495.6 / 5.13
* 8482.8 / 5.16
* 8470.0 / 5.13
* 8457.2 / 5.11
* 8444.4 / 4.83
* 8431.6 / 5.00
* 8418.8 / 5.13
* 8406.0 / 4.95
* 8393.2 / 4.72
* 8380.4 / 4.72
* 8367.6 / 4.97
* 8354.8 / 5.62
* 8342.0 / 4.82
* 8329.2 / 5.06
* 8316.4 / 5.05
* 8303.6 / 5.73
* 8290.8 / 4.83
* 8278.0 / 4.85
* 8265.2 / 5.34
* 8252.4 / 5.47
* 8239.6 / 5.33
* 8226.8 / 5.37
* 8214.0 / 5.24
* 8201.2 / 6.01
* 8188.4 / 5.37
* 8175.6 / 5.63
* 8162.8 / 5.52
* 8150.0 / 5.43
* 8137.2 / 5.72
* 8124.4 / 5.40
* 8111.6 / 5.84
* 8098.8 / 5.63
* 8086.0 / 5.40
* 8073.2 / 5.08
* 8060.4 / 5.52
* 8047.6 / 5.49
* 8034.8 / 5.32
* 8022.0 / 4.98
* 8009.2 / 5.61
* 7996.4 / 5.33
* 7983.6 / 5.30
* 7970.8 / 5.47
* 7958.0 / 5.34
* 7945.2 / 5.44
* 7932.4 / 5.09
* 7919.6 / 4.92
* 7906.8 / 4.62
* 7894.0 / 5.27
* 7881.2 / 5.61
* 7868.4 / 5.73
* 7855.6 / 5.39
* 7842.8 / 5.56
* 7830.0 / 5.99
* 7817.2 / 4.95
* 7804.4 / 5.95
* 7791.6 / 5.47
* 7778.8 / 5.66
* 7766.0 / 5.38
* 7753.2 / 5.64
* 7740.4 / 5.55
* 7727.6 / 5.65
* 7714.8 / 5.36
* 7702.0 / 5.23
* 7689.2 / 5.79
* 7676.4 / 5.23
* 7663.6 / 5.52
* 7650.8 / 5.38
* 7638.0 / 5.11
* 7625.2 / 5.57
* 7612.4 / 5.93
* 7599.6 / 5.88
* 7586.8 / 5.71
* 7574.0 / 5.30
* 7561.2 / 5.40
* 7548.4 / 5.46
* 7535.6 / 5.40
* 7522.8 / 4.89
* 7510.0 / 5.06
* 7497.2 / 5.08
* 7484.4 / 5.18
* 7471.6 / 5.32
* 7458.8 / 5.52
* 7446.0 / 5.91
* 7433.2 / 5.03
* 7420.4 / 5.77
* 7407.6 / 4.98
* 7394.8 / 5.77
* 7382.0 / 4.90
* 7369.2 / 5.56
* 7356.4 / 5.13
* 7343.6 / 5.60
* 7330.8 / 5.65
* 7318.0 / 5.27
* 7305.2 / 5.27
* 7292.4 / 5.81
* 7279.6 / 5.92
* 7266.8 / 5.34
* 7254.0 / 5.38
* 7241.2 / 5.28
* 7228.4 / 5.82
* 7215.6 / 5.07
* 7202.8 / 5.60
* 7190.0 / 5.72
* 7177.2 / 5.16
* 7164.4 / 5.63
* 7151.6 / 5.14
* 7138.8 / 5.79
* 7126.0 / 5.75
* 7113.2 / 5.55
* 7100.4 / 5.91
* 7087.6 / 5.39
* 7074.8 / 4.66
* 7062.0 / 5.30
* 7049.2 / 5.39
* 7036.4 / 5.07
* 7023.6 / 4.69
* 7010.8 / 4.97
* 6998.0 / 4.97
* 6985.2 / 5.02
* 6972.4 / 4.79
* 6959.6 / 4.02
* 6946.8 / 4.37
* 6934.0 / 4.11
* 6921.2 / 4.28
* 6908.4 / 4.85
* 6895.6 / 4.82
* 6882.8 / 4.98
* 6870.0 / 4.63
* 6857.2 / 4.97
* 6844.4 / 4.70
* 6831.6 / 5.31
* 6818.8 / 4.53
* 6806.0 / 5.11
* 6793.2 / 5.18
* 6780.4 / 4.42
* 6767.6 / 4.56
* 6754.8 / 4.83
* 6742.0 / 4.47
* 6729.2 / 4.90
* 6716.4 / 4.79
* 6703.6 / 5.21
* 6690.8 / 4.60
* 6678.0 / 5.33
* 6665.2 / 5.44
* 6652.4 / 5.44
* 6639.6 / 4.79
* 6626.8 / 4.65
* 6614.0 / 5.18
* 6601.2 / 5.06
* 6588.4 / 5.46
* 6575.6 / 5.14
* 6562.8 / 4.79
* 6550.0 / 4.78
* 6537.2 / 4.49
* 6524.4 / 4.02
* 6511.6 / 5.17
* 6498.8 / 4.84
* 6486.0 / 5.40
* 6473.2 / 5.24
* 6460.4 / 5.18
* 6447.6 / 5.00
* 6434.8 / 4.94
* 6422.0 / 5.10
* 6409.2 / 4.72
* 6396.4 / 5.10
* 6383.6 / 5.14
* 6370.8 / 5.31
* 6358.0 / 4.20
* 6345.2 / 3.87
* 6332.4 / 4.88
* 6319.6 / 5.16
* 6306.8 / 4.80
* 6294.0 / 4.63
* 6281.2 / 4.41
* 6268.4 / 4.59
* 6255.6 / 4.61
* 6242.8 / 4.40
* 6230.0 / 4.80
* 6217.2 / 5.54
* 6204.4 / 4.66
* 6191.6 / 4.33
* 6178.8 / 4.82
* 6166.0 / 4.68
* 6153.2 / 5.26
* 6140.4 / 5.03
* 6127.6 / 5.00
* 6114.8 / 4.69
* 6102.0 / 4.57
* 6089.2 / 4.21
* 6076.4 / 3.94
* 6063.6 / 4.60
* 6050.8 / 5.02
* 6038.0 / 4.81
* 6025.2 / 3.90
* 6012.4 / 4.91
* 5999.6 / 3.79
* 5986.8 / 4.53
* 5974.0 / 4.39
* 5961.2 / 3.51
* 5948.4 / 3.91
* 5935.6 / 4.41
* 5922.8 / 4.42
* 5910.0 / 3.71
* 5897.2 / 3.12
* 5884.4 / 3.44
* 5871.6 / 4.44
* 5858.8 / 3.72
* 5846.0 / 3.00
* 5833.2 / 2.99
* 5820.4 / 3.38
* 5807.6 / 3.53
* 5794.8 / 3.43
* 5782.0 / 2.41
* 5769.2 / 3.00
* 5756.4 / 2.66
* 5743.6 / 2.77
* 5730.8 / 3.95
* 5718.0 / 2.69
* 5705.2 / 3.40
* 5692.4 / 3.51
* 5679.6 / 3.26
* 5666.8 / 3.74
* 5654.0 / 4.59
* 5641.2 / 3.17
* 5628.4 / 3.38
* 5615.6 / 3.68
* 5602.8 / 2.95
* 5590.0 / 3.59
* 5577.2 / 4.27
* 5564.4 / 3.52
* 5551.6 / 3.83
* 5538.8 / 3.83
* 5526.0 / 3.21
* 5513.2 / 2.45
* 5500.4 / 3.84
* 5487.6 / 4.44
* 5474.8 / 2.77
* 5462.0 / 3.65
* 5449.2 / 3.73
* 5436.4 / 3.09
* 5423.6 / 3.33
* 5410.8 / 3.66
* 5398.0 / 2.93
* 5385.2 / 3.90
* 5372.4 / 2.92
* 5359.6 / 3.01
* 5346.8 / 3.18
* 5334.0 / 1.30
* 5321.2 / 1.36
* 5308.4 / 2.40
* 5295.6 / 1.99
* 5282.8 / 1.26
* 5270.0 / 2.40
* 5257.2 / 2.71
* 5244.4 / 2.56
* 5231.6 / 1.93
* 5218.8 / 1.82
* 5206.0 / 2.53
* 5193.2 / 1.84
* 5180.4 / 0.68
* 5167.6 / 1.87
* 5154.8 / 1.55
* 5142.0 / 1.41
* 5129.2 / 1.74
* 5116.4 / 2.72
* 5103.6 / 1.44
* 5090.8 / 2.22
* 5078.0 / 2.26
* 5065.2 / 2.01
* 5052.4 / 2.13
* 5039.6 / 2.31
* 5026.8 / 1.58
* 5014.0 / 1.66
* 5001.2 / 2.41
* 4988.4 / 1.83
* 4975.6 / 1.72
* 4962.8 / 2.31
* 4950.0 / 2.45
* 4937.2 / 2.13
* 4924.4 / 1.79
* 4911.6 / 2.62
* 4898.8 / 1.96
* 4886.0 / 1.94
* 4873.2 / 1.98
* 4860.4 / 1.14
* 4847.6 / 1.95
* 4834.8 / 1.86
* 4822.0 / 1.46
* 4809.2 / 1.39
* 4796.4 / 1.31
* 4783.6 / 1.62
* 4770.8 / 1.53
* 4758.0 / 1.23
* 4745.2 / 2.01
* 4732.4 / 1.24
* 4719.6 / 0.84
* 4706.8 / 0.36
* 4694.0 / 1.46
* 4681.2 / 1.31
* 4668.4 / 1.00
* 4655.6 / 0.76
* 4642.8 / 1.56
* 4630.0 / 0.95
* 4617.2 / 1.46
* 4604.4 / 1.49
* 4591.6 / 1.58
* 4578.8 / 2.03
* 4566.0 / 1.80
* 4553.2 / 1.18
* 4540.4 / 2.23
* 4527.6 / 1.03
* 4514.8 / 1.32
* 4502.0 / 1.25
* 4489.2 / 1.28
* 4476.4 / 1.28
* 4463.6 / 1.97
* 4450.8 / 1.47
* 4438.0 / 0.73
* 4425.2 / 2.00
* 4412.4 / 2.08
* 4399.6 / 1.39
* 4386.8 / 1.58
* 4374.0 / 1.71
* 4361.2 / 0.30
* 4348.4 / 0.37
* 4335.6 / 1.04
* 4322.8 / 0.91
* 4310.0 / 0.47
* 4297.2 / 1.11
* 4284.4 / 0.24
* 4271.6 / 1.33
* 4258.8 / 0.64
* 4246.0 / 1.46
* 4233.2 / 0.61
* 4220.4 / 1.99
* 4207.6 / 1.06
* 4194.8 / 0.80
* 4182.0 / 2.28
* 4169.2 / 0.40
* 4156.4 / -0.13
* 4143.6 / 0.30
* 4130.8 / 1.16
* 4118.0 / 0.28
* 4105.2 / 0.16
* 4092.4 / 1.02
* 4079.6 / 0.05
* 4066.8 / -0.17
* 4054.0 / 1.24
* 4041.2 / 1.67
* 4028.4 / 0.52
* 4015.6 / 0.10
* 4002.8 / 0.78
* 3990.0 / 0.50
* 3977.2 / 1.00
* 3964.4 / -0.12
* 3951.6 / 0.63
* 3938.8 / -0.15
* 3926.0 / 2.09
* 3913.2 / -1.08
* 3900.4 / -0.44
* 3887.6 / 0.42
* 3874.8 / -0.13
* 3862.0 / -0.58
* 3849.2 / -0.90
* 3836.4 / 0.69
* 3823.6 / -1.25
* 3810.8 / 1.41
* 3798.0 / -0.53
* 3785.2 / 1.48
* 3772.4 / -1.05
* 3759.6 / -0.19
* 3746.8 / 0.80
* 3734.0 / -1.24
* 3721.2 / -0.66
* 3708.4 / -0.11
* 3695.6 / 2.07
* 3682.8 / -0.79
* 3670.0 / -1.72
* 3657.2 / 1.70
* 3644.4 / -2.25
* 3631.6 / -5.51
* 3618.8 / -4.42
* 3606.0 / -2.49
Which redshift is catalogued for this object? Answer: 0.34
